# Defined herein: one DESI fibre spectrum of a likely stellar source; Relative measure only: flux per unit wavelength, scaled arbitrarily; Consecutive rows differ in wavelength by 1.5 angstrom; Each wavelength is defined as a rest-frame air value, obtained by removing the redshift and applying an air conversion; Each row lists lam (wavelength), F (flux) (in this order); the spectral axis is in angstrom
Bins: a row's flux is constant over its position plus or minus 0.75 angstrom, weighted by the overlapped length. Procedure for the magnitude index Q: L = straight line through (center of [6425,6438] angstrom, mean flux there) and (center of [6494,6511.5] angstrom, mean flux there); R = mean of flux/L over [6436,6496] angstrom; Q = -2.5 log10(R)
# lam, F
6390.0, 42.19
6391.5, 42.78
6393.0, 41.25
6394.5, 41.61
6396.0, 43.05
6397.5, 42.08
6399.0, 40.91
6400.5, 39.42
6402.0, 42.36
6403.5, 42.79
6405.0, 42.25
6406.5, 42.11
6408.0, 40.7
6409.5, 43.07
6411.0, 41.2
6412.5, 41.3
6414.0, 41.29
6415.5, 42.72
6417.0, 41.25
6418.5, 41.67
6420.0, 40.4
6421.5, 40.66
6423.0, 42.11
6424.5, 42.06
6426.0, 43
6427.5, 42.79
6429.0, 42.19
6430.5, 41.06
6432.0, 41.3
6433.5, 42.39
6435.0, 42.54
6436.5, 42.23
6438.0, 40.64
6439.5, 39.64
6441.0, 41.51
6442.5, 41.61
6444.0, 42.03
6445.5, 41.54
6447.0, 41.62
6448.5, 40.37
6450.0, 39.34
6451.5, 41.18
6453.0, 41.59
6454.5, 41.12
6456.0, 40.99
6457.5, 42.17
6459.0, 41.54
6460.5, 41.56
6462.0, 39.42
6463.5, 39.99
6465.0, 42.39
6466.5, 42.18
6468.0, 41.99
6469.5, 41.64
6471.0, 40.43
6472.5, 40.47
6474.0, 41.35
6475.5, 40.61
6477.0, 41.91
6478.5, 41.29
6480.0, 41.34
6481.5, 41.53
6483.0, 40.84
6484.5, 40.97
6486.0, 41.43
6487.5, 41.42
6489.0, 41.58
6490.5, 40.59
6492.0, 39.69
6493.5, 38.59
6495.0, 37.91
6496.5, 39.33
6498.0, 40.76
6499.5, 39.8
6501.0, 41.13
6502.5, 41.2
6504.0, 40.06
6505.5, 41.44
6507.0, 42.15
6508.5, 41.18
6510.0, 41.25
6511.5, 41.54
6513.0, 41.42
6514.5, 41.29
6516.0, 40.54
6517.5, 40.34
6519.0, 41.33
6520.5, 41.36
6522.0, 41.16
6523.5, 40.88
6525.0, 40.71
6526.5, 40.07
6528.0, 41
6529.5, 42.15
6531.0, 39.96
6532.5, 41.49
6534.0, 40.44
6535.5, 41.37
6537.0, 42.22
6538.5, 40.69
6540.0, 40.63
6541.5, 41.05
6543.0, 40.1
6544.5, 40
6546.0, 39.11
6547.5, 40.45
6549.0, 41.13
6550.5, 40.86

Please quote 0.01 mag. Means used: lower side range 42.1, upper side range 40.6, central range 41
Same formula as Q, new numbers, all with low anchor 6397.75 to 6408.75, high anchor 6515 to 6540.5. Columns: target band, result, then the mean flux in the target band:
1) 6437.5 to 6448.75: 0.005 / 41.2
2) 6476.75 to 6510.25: 0.010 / 40.7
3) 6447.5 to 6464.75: 0.010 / 40.9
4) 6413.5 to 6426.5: -0.006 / 41.7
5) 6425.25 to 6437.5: -0.020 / 42.2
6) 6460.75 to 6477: 0.003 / 41.1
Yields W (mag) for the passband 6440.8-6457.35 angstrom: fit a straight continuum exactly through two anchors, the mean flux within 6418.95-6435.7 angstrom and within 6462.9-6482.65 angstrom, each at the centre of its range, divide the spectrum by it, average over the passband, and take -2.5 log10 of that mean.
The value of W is 0.011 mag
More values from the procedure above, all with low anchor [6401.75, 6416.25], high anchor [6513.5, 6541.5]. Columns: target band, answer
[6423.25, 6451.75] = 0.00 mag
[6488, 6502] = 0.03 mag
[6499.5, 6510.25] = 0.00 mag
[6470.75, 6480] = 0.01 mag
